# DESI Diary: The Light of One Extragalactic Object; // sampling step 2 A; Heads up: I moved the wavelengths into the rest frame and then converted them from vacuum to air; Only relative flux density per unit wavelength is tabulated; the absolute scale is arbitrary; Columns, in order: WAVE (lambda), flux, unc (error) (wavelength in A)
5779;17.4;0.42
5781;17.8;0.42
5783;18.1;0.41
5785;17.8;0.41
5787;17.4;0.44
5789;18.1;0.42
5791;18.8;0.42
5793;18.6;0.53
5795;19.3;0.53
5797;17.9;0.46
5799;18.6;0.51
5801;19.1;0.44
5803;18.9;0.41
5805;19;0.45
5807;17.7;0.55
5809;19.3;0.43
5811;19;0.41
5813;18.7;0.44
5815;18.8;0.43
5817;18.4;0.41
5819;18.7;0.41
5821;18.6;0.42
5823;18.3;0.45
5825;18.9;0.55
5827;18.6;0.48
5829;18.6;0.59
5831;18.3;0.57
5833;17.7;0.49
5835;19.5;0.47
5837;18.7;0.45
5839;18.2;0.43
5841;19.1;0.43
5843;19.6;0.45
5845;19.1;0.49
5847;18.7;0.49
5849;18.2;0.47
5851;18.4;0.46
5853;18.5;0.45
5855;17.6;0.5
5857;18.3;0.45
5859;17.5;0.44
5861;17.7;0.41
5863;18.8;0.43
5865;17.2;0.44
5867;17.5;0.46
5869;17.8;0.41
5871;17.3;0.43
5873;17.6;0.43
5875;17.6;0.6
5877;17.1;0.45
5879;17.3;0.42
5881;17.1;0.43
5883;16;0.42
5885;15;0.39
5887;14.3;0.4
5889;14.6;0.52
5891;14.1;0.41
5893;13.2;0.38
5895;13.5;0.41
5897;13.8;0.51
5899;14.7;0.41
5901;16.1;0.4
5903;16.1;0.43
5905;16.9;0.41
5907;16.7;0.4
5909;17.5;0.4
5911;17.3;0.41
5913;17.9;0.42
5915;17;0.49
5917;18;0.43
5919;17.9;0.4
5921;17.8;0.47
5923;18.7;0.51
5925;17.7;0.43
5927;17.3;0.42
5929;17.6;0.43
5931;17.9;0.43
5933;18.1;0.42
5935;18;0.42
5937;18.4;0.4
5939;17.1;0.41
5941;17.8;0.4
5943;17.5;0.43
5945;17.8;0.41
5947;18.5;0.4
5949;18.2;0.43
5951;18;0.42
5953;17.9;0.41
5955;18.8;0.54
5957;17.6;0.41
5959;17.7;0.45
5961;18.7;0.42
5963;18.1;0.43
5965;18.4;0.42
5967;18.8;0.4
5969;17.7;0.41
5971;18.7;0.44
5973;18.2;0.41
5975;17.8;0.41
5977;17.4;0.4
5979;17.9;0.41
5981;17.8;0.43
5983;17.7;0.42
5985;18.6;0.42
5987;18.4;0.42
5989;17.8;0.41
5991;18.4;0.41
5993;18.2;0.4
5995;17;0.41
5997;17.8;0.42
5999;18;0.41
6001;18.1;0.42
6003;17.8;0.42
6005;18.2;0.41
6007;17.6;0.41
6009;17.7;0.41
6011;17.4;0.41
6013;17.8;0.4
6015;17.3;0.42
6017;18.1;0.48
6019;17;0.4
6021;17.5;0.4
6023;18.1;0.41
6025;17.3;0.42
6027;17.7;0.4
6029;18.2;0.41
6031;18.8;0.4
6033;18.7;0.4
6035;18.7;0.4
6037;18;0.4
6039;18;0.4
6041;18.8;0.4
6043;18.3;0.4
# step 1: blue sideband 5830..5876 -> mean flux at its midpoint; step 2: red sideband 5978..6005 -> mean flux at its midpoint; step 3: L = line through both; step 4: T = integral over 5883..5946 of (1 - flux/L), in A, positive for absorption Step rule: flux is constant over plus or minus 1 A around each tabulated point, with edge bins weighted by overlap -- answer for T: 5.1 A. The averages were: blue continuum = 18.2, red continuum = 18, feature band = 16.6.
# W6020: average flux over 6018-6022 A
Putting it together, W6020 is 17.2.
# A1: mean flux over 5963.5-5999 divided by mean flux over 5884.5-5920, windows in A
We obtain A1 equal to 1.14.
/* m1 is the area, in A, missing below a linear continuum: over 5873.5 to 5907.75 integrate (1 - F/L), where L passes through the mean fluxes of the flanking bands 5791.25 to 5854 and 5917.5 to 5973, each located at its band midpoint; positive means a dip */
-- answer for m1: 5.2 A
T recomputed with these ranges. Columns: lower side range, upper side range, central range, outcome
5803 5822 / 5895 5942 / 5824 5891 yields 1.3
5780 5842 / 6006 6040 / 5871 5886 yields 1.2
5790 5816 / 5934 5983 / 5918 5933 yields 0.3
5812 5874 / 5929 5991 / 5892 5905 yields 2.5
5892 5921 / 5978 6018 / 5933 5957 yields -1.5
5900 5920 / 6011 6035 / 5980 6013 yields -0.4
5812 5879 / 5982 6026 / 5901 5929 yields 1.0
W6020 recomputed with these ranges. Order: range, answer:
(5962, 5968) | 18.4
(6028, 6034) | 18.6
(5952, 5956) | 18.4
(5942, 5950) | 18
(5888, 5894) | 14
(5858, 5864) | 18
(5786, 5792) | 18.1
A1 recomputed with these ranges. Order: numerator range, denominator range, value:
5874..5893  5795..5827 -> 0.84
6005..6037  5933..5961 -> 0.99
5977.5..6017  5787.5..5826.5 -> 0.96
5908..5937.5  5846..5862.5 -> 0.98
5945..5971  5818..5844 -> 0.97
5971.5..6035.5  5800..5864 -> 0.96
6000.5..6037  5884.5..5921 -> 1.13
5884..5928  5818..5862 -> 0.88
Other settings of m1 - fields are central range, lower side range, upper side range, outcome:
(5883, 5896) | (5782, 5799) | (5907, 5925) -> 2.6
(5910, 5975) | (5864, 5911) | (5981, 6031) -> -4.2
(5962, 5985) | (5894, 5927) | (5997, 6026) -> -1.0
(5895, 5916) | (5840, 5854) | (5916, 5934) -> 2.1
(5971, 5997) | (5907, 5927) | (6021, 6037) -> 0.0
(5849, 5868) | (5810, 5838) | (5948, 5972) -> 0.6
